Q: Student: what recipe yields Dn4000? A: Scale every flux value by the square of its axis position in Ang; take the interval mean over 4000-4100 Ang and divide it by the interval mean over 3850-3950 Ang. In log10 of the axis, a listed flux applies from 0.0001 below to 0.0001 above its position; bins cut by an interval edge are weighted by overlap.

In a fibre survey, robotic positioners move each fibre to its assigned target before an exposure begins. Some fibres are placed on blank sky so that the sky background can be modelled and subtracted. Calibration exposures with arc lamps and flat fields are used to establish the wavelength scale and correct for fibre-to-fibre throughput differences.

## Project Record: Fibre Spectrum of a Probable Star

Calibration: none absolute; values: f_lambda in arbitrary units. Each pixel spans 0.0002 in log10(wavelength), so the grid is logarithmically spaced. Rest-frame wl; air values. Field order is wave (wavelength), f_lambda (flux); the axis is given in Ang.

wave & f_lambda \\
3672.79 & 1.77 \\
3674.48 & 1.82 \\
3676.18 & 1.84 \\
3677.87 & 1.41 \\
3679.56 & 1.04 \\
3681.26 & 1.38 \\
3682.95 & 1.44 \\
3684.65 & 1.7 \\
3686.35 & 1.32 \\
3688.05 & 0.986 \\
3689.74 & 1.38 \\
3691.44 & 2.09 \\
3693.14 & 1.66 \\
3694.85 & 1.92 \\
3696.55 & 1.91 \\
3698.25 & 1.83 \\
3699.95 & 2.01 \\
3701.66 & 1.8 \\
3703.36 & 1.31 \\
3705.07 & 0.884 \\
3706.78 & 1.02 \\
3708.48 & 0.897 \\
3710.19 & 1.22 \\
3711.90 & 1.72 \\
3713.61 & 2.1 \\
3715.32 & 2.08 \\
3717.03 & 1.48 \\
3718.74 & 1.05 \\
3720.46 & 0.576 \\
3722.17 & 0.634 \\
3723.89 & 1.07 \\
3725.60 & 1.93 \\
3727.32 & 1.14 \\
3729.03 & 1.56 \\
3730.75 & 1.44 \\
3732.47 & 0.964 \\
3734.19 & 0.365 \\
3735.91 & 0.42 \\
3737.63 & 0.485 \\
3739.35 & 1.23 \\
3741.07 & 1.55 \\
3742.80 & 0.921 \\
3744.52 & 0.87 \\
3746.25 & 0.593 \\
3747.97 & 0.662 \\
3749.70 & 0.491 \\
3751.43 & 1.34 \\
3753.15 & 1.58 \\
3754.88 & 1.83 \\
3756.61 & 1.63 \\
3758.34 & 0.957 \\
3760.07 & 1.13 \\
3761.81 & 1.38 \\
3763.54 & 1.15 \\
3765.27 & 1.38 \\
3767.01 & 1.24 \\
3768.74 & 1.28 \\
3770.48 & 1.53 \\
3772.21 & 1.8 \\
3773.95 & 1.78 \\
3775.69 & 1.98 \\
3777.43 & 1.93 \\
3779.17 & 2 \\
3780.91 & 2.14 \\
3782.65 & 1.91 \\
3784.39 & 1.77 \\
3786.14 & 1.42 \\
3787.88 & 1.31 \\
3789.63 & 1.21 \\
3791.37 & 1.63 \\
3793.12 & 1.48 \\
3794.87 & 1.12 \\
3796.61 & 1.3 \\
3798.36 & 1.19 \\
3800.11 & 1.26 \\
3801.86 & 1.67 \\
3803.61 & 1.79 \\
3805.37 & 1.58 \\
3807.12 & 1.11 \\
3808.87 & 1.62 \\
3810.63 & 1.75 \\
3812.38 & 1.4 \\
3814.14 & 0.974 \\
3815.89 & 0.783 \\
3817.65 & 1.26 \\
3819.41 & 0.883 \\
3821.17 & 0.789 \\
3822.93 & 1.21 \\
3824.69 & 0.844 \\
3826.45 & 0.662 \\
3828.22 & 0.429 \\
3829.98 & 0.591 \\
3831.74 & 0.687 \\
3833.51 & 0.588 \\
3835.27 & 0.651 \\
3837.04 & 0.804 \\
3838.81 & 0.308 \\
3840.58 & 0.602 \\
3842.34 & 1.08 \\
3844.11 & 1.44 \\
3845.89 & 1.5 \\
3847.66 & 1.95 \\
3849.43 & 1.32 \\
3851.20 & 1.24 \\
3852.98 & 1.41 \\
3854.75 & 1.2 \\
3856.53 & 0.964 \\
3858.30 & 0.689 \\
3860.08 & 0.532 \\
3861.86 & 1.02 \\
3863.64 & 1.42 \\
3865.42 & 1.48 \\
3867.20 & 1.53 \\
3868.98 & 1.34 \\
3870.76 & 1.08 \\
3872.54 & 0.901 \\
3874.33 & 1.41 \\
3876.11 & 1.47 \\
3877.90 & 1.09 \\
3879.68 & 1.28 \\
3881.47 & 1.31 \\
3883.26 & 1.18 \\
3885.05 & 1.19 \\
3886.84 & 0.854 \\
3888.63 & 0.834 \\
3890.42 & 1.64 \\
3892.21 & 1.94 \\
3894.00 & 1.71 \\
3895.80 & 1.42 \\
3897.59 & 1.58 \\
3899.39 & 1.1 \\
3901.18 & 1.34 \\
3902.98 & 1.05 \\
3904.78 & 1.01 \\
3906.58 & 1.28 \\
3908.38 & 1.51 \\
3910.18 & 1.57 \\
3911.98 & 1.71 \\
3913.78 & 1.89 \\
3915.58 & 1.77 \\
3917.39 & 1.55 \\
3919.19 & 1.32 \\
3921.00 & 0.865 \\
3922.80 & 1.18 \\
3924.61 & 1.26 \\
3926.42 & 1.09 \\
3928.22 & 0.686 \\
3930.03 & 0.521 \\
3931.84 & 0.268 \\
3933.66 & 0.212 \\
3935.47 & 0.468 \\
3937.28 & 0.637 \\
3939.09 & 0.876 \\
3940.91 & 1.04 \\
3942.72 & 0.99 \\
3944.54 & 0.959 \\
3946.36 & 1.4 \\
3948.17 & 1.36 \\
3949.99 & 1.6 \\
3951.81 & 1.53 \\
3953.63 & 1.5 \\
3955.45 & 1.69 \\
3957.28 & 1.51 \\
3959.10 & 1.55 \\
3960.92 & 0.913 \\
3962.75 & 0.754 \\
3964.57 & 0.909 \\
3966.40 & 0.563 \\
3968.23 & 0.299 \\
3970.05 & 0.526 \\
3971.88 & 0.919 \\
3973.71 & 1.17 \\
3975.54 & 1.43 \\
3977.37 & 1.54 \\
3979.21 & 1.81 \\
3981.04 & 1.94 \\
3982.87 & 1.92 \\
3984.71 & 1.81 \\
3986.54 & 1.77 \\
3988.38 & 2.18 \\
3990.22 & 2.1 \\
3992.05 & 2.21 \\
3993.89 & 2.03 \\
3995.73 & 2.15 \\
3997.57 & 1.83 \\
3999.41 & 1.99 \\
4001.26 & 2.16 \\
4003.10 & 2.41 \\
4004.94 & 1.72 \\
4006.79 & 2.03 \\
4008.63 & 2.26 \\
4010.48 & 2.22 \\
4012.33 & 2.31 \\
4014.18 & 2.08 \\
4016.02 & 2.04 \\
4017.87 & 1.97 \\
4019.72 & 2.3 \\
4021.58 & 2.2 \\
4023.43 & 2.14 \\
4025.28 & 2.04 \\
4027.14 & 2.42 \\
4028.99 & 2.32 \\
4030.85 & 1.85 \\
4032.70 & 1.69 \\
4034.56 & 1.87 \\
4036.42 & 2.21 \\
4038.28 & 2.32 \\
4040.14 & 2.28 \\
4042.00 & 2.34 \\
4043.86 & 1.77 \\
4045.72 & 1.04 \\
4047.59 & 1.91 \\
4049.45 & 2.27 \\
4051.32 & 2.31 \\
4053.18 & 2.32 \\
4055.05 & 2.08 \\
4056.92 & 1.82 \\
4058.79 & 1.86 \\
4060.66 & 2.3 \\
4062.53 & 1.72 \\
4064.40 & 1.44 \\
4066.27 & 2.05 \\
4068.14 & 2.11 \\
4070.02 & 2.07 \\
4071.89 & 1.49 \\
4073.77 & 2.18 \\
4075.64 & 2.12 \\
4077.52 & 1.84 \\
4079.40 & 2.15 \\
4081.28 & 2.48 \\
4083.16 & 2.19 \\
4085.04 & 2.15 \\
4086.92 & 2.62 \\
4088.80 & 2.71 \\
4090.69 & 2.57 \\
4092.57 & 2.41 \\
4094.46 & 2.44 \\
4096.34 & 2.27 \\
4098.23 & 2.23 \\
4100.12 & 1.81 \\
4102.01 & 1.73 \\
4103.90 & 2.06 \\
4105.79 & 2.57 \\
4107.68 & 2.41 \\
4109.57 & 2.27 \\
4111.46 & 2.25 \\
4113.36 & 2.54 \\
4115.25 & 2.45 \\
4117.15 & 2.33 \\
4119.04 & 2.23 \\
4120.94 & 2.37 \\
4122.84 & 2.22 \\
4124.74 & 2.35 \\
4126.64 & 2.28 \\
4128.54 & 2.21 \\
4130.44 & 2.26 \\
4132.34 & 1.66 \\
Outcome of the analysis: 1.9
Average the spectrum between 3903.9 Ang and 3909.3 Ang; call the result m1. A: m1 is 1.27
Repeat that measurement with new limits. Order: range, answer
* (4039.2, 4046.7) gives 1.86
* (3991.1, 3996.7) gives 2.13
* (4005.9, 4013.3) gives 2.2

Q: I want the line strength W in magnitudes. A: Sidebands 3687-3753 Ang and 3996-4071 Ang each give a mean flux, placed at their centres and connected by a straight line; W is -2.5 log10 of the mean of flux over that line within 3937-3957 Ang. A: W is 0.41 mag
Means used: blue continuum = 1.25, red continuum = 2.05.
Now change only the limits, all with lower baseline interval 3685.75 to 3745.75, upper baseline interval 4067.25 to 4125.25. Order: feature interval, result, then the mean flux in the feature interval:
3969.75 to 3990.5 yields 0.22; 1.61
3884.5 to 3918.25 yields 0.24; 1.42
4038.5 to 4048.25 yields 0.12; 1.9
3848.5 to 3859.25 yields 0.40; 1.14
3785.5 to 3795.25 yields 0.09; 1.37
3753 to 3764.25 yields 0.03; 1.37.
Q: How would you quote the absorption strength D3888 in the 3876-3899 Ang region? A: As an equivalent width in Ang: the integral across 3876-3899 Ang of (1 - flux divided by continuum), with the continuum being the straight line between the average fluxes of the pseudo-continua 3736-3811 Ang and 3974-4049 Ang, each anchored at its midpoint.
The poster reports 4.8 Ang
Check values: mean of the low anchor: 1.38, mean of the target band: 1.34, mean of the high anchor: 2.01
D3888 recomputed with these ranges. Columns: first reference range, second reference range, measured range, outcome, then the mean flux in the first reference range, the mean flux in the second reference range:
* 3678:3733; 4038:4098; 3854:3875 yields 7.3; 1.43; 2.11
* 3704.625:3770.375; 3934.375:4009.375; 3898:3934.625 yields 6.1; 1.17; 1.47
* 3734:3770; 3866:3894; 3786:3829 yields -2.0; 1.09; 1.29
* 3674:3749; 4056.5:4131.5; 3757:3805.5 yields -1.5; 1.31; 2.19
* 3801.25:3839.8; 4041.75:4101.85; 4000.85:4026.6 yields -4.2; 1.01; 2.09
